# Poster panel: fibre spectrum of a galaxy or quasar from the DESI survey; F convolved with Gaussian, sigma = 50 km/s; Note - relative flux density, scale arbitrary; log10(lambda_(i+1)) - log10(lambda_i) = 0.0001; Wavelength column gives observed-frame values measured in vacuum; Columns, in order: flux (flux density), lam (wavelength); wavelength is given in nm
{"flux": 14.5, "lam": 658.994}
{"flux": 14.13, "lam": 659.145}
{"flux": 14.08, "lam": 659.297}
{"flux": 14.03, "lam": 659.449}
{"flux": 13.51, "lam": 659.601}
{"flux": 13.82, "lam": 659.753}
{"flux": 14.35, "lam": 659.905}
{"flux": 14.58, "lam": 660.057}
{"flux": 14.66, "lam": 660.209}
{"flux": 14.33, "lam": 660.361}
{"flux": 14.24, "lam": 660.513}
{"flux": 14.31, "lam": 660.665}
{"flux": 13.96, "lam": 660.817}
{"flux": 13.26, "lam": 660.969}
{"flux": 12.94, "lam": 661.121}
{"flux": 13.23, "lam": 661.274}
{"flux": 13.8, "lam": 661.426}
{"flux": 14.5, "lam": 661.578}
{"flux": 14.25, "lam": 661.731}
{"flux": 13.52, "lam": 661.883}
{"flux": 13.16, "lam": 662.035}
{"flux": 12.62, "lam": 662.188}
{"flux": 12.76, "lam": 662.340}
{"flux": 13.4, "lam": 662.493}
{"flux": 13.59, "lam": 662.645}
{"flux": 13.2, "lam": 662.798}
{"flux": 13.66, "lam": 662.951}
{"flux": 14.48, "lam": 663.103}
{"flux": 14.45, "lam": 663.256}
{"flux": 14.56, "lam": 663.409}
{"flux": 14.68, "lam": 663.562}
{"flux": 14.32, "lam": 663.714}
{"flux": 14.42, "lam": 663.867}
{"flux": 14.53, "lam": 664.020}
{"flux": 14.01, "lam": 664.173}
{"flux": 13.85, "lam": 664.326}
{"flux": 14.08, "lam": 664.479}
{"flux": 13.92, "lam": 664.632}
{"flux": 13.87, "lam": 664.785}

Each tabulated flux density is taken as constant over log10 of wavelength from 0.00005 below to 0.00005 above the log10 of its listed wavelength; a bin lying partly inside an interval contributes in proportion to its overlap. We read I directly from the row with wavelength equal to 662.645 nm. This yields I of 13.59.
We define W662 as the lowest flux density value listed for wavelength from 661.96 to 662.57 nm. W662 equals 12.62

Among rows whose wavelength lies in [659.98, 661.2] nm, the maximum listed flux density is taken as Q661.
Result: 14.66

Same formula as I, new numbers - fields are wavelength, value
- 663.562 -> 14.68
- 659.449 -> 14.03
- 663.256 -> 14.45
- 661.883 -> 13.52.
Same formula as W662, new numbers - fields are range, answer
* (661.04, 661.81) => 12.94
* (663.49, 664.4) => 13.85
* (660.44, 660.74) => 14.24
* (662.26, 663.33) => 12.76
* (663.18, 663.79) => 14.32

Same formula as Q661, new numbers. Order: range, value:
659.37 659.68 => 14.03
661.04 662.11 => 14.5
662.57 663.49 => 14.56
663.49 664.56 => 14.68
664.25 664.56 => 14.08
